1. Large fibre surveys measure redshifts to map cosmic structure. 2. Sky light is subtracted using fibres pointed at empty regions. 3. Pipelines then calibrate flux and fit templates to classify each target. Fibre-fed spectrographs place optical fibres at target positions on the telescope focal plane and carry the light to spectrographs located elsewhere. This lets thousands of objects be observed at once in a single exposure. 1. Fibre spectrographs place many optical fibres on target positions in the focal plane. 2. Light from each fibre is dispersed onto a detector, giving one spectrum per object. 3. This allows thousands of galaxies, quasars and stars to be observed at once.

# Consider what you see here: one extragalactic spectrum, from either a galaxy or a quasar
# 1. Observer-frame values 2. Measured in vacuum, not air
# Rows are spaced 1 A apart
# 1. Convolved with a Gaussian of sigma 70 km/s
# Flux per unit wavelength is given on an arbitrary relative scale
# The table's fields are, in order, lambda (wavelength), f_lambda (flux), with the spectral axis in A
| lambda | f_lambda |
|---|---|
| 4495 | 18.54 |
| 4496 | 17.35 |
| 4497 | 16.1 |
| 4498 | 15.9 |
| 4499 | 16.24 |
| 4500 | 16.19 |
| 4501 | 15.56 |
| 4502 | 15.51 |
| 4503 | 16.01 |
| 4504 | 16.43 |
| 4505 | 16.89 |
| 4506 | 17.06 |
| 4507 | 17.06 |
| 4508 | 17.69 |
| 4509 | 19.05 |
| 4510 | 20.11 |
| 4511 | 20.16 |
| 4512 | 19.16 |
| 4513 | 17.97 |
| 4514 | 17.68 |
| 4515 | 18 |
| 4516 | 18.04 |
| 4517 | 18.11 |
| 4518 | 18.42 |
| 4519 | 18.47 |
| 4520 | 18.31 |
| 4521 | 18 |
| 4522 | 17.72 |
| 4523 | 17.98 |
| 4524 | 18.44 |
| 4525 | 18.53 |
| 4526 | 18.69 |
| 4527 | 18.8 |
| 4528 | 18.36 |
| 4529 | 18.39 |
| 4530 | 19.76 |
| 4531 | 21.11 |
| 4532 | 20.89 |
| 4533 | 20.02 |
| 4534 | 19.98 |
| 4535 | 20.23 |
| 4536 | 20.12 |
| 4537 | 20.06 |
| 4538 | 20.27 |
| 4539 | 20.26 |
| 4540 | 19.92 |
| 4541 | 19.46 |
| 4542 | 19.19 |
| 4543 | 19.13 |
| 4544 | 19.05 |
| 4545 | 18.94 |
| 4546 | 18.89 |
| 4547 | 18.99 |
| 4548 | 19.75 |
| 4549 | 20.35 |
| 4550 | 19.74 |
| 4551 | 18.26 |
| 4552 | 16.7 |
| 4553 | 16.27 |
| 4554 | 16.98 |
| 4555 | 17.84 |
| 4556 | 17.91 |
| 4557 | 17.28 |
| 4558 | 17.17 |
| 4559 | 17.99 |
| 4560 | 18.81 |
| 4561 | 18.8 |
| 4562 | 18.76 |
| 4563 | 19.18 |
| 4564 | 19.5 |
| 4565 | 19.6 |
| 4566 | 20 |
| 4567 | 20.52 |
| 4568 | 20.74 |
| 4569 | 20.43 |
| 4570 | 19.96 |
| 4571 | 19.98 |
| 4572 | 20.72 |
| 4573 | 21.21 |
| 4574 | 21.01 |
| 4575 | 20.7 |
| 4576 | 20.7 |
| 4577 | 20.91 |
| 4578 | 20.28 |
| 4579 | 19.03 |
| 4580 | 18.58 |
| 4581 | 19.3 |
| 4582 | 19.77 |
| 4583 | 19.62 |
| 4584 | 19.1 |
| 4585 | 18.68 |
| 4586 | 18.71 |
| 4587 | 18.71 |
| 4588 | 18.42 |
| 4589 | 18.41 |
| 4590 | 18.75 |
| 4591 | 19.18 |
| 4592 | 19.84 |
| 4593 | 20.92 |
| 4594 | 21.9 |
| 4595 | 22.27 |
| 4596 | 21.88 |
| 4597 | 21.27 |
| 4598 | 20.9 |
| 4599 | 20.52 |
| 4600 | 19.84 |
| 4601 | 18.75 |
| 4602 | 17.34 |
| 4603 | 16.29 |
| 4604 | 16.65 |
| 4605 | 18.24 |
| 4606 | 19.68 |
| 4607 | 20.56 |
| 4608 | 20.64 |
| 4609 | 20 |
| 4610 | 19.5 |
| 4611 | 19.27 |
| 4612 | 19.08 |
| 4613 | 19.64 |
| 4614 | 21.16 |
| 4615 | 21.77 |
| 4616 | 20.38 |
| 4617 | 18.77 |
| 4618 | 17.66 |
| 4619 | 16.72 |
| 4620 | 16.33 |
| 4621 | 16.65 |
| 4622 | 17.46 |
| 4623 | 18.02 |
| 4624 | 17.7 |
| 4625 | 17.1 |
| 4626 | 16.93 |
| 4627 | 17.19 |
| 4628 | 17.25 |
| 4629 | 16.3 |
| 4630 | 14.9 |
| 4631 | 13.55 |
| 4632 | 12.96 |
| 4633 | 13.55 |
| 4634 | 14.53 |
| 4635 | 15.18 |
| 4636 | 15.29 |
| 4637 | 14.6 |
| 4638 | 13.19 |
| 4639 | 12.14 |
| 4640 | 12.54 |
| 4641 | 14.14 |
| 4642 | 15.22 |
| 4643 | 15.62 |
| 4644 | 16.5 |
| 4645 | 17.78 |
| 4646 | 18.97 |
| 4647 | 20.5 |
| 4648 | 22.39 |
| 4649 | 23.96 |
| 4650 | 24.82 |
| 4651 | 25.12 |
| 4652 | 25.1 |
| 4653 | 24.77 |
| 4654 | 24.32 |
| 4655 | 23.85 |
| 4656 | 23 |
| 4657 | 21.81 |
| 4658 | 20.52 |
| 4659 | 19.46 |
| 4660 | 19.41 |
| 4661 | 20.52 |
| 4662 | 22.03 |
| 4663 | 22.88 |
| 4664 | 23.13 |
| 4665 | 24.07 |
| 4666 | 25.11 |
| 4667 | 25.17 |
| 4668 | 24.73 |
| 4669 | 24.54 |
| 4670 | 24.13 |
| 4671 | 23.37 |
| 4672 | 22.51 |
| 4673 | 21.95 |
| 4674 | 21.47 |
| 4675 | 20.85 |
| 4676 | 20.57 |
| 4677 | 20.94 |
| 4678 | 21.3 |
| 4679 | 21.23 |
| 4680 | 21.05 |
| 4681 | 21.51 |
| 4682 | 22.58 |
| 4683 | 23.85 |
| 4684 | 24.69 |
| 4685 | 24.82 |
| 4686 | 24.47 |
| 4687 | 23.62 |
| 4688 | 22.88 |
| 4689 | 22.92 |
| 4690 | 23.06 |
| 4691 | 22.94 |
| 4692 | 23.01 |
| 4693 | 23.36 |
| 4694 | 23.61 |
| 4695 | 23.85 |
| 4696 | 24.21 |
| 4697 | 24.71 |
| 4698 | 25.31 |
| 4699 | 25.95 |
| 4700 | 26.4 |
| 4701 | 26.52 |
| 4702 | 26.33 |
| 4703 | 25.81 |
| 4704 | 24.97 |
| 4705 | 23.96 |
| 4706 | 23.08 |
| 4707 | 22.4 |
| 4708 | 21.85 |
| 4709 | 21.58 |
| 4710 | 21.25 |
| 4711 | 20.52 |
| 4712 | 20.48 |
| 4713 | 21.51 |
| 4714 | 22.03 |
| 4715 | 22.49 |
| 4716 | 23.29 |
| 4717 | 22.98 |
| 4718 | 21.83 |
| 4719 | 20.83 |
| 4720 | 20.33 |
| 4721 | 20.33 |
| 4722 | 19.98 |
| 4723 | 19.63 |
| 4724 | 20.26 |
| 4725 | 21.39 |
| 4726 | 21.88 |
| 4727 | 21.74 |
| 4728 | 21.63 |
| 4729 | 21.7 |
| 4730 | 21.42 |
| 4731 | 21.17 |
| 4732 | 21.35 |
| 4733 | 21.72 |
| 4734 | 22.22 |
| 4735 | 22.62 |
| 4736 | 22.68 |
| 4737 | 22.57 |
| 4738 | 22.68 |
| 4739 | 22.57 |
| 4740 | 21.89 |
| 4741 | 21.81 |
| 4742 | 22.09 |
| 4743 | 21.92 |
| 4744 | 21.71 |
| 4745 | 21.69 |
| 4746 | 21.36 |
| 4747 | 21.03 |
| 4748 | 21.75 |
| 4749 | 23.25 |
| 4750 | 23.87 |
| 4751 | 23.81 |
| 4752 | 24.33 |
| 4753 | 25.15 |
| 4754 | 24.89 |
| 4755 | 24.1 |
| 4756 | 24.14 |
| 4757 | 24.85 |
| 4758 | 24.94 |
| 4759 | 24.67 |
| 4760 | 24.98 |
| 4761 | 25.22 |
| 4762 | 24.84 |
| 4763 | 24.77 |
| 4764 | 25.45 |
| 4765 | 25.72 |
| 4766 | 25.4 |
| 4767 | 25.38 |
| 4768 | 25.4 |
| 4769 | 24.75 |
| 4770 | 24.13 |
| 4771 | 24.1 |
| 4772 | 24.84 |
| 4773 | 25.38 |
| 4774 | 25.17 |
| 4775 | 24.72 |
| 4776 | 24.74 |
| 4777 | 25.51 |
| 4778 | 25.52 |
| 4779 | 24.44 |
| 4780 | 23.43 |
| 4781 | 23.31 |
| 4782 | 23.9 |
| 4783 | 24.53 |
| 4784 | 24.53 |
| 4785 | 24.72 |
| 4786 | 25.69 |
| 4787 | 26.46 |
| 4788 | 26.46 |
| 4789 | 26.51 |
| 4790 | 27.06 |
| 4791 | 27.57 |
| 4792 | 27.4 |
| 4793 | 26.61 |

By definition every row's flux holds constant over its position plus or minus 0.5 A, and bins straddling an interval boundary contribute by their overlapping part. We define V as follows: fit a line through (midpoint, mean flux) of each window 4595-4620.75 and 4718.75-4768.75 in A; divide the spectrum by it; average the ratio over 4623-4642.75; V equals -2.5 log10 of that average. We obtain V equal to 0.308 mag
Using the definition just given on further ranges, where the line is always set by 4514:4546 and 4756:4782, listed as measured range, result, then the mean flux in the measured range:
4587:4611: 0.06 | 19.6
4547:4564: 0.08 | 18.3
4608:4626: 0.14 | 18.7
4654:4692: -0.01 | 22.6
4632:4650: 0.31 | 16.4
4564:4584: 0.00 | 20.1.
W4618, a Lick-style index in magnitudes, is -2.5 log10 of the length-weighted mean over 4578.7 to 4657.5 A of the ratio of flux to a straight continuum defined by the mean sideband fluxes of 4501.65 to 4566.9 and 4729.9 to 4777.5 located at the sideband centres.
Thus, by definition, 0.102 mag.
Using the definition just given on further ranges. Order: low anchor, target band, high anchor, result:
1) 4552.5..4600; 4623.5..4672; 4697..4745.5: 0.08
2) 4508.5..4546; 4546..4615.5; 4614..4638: -0.10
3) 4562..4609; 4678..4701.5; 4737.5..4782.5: -0.07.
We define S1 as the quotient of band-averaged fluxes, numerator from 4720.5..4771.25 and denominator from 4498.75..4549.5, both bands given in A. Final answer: 1.23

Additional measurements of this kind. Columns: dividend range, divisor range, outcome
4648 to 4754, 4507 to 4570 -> 1.20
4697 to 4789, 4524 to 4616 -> 1.20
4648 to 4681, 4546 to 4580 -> 1.18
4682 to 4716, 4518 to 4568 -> 1.24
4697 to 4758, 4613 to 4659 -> 1.24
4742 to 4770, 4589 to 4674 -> 1.23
